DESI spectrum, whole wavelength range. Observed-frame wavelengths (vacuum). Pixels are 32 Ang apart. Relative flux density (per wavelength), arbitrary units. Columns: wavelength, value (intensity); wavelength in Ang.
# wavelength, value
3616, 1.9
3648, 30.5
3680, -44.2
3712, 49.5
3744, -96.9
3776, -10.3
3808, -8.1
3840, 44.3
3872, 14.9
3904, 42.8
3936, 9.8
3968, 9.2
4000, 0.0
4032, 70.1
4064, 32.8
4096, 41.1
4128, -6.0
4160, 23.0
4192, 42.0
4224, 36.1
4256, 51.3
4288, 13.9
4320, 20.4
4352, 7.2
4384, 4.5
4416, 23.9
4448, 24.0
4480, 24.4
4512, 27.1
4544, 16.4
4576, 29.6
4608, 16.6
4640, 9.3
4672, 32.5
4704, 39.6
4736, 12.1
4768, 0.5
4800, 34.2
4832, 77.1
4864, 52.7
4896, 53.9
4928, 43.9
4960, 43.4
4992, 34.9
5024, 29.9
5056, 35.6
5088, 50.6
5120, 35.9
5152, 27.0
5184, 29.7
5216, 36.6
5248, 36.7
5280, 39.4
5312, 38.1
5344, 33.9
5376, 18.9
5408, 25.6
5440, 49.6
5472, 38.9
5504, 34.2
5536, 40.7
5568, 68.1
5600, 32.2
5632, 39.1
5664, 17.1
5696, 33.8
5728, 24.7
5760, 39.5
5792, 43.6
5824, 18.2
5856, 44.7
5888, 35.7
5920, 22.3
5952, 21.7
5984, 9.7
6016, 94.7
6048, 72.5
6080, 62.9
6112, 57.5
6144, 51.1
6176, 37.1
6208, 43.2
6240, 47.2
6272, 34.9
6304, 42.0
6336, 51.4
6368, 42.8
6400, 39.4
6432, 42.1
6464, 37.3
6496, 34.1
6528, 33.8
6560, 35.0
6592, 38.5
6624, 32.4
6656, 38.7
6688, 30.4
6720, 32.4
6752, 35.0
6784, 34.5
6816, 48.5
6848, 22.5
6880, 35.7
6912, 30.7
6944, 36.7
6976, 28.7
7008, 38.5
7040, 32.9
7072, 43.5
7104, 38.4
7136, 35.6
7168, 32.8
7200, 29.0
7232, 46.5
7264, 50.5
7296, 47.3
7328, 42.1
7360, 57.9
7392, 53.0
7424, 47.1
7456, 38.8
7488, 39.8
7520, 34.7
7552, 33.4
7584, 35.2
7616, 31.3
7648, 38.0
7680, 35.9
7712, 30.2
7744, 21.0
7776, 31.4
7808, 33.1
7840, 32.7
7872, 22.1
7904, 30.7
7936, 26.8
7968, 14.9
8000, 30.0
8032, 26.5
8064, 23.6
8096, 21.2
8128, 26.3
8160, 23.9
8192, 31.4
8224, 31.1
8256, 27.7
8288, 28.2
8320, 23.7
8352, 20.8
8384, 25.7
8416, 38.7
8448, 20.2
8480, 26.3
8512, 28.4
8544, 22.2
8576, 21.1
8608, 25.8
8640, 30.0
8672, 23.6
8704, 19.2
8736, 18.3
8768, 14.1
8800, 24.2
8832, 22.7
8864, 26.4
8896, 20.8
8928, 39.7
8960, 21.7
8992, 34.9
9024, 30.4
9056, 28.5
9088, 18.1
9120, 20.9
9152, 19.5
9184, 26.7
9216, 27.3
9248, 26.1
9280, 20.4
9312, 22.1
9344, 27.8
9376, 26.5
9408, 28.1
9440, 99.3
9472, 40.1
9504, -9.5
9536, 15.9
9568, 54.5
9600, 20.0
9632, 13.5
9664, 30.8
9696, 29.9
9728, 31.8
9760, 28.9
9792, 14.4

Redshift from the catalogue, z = 2.89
